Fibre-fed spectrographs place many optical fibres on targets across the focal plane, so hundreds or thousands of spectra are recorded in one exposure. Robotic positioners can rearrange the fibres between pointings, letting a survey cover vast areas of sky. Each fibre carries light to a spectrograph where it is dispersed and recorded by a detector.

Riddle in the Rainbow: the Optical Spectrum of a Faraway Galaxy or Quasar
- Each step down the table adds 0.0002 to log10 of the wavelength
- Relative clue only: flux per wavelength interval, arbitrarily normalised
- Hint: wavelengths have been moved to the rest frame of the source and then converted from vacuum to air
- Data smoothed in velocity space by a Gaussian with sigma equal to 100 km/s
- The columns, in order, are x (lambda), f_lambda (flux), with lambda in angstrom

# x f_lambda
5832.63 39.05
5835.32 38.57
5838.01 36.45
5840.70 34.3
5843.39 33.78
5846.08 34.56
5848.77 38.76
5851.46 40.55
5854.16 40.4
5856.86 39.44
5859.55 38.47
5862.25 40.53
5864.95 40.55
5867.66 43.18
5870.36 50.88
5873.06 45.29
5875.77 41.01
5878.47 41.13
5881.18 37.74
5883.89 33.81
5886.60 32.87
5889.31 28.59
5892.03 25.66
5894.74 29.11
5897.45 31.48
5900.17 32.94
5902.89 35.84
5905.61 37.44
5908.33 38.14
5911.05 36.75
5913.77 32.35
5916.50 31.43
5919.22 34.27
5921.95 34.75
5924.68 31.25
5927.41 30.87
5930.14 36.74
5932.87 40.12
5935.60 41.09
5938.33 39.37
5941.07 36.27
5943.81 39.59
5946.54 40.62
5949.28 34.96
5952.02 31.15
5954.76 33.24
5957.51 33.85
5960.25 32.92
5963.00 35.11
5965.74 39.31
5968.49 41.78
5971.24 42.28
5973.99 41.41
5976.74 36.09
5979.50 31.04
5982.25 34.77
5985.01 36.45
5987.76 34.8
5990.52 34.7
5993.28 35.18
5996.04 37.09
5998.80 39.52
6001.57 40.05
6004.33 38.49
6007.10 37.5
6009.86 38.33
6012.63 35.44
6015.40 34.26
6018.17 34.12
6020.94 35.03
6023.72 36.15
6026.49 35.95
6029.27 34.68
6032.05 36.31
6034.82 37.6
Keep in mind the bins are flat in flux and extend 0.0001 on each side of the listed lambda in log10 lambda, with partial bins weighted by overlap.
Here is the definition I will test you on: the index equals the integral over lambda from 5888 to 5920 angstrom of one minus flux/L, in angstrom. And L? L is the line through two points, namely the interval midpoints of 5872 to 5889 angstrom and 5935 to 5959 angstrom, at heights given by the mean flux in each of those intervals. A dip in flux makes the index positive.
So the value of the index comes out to 3.9 angstrom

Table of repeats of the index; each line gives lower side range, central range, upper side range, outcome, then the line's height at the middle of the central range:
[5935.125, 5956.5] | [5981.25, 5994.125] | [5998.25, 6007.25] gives 1.1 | 38.4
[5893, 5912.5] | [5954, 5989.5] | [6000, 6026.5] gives -0.7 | 35.7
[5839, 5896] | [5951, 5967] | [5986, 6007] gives 1.3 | 37.3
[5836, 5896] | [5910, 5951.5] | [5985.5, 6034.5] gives 1.3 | 37.1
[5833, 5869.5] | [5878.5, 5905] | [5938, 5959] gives 3.5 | 37.5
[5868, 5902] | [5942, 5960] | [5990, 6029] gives 0.4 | 36.3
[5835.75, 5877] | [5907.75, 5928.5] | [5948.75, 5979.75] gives 2.3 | 37.8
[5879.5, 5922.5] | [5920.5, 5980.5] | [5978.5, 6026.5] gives -3.2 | 34.7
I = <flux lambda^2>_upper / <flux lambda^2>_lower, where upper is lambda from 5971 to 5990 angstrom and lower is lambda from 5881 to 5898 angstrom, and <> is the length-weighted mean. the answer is 1.21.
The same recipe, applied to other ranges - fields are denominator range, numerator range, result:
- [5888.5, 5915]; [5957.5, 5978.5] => 1.18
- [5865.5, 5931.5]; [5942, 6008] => 1.06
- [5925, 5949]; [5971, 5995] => 0.97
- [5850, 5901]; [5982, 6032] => 1.01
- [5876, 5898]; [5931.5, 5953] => 1.17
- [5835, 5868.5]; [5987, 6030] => 1.00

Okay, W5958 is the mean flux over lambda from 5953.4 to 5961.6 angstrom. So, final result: 33.3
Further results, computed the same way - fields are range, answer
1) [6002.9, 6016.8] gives 36.8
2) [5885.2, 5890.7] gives 30.7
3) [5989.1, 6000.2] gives 36.6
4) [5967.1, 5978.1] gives 40.4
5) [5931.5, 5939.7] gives 40.2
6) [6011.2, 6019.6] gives 34.6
